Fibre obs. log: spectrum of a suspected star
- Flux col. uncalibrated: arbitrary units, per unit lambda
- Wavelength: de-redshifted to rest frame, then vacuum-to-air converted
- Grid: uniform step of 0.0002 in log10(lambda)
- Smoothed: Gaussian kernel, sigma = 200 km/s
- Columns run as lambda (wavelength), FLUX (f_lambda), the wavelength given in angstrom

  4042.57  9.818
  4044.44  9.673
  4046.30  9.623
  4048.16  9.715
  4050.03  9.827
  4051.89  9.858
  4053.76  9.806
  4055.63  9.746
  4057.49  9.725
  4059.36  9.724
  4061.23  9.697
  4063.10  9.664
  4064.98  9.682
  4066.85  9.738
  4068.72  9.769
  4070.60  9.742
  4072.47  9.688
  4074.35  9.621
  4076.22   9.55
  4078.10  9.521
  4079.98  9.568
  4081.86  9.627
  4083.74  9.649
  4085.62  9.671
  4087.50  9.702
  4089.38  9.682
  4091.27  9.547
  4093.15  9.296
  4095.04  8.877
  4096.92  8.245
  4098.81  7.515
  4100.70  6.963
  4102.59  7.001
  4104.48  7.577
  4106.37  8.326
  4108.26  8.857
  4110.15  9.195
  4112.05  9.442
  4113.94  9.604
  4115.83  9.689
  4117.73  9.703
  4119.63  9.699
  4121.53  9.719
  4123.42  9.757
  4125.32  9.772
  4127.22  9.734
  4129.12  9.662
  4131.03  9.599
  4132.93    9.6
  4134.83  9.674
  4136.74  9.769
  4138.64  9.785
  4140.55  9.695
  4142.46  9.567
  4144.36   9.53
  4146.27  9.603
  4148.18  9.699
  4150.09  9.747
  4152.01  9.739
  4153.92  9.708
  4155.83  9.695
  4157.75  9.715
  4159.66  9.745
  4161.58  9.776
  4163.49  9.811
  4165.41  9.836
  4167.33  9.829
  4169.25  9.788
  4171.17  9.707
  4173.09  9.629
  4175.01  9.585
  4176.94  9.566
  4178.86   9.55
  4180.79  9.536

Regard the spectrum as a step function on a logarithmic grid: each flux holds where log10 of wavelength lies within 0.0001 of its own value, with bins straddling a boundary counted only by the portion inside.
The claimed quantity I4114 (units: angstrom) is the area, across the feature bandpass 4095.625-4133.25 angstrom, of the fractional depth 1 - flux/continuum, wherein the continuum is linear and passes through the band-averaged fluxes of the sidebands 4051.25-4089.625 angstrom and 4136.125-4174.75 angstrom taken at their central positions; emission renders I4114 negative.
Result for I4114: 2.8 angstrom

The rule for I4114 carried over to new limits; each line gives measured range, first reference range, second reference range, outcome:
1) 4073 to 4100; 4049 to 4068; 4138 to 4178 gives 1.3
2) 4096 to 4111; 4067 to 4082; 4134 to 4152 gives 2.6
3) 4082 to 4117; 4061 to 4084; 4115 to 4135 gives 3.0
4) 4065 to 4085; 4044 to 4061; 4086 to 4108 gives -1.2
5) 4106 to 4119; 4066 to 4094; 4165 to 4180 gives 0.4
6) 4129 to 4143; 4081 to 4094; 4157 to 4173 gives 0.1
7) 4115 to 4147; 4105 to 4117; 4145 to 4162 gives -0.9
